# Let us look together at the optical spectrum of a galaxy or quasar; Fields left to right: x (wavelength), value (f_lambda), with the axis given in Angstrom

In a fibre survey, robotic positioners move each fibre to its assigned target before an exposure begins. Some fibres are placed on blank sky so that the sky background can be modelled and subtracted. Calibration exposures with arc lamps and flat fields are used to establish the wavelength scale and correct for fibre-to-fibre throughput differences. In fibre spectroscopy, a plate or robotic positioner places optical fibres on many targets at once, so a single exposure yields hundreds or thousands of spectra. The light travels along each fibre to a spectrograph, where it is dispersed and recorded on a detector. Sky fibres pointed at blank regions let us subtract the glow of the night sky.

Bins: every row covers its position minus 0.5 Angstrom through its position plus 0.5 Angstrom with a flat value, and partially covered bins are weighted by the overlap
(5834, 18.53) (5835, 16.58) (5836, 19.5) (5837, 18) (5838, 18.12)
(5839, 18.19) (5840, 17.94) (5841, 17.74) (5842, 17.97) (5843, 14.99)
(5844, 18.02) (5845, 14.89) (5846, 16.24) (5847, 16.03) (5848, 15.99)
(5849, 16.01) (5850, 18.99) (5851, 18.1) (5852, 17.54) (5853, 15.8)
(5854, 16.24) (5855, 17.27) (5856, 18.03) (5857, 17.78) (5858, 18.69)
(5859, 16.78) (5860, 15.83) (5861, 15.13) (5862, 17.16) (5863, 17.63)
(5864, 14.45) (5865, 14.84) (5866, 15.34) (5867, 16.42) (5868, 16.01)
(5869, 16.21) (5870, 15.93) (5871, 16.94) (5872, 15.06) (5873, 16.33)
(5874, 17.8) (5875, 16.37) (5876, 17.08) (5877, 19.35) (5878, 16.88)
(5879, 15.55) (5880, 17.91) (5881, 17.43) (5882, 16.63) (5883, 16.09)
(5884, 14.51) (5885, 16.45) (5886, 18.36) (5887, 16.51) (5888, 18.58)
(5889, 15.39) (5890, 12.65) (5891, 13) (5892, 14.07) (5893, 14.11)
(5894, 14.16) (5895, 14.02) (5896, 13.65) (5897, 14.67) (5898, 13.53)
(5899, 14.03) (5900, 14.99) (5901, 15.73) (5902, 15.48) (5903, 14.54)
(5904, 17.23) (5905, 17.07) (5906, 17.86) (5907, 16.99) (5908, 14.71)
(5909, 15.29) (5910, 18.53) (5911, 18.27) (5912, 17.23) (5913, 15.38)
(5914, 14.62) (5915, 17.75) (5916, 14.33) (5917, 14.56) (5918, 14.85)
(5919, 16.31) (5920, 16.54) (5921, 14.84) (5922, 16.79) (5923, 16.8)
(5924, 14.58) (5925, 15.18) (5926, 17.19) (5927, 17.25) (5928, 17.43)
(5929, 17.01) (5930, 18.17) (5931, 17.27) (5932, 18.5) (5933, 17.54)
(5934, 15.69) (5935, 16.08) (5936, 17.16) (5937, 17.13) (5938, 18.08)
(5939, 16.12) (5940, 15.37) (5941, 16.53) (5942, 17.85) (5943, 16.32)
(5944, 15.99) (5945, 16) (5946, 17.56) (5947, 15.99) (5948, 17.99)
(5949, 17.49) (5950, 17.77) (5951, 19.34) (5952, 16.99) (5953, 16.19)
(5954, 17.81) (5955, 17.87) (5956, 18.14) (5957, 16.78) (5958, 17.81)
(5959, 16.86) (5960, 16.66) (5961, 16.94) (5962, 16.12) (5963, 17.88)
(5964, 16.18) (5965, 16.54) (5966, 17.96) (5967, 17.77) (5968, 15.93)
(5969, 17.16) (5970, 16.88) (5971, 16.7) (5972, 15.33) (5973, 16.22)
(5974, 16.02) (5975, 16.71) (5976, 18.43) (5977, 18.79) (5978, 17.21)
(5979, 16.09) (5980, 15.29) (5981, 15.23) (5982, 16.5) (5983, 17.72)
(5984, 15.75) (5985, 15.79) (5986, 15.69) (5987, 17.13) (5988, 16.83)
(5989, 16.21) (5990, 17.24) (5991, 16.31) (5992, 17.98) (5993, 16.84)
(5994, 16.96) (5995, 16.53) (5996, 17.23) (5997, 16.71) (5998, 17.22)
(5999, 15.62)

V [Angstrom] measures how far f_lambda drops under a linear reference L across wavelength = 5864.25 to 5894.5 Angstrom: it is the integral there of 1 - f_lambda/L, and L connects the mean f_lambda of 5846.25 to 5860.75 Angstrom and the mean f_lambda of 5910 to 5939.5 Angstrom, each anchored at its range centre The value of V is 1.4 Angstrom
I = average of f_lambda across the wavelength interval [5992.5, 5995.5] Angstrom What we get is 16.8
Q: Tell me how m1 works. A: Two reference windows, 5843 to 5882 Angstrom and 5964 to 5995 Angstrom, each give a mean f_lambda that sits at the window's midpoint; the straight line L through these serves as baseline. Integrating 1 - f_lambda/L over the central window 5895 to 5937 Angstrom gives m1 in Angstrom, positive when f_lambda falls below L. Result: 1.4 Angstrom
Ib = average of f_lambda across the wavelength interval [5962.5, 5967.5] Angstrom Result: 17.3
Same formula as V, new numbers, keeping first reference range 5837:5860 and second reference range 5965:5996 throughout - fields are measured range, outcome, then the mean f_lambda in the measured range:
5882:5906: 2.5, 15.3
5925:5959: -0.6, 17.1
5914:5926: 0.9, 15.7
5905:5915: 0.2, 16.6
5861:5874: 0.8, 16.1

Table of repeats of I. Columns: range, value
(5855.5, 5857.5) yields 17.9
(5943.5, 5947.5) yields 16.4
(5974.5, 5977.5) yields 18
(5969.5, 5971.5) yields 16.8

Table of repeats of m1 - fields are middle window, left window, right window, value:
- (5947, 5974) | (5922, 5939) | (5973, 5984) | -0.5 Angstrom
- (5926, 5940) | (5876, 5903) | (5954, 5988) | -0.8 Angstrom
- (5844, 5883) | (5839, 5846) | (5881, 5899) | -1.3 Angstrom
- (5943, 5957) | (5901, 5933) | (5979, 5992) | -0.7 Angstrom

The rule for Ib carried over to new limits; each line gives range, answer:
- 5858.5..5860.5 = 16.3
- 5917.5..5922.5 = 15.9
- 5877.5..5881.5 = 16.9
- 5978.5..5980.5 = 15.7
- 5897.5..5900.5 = 14.2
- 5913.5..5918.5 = 15.2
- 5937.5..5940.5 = 16.5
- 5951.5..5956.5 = 17.4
